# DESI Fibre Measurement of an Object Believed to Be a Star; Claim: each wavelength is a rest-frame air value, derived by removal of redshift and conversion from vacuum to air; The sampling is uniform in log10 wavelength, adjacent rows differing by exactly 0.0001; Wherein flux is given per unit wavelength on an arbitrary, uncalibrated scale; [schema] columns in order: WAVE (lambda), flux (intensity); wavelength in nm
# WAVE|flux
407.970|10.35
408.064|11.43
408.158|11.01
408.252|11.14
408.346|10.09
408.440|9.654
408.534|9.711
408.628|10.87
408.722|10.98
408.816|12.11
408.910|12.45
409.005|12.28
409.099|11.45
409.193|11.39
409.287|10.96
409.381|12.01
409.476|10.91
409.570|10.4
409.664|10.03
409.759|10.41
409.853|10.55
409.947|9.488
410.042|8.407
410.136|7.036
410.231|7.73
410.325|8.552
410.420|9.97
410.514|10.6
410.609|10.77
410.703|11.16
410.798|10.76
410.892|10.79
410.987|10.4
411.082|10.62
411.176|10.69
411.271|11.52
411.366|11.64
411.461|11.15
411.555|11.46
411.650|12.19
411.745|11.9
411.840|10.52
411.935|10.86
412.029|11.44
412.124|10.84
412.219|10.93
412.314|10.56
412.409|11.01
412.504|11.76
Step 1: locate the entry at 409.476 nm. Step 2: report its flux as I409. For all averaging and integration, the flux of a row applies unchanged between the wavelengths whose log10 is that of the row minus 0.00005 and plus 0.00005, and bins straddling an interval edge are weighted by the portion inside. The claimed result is 10.91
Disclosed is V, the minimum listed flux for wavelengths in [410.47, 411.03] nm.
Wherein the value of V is 10.4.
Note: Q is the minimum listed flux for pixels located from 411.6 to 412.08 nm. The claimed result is 10.52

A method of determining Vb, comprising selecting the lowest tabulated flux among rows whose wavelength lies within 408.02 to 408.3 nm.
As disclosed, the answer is 11.01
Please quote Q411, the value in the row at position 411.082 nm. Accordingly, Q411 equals 10.62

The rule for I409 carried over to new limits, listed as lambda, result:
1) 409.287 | 10.96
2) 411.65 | 12.19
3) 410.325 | 8.552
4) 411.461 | 11.15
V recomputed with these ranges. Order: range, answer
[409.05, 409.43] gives 10.96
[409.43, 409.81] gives 10.03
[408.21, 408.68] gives 9.654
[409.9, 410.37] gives 7.036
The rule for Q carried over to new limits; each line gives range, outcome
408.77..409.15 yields 11.45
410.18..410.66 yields 7.73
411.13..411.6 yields 10.69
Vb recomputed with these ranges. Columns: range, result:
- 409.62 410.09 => 8.407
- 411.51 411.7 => 11.46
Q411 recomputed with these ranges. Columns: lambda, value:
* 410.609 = 10.77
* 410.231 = 7.73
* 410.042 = 8.407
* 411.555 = 11.46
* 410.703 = 11.16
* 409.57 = 10.4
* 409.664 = 10.03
